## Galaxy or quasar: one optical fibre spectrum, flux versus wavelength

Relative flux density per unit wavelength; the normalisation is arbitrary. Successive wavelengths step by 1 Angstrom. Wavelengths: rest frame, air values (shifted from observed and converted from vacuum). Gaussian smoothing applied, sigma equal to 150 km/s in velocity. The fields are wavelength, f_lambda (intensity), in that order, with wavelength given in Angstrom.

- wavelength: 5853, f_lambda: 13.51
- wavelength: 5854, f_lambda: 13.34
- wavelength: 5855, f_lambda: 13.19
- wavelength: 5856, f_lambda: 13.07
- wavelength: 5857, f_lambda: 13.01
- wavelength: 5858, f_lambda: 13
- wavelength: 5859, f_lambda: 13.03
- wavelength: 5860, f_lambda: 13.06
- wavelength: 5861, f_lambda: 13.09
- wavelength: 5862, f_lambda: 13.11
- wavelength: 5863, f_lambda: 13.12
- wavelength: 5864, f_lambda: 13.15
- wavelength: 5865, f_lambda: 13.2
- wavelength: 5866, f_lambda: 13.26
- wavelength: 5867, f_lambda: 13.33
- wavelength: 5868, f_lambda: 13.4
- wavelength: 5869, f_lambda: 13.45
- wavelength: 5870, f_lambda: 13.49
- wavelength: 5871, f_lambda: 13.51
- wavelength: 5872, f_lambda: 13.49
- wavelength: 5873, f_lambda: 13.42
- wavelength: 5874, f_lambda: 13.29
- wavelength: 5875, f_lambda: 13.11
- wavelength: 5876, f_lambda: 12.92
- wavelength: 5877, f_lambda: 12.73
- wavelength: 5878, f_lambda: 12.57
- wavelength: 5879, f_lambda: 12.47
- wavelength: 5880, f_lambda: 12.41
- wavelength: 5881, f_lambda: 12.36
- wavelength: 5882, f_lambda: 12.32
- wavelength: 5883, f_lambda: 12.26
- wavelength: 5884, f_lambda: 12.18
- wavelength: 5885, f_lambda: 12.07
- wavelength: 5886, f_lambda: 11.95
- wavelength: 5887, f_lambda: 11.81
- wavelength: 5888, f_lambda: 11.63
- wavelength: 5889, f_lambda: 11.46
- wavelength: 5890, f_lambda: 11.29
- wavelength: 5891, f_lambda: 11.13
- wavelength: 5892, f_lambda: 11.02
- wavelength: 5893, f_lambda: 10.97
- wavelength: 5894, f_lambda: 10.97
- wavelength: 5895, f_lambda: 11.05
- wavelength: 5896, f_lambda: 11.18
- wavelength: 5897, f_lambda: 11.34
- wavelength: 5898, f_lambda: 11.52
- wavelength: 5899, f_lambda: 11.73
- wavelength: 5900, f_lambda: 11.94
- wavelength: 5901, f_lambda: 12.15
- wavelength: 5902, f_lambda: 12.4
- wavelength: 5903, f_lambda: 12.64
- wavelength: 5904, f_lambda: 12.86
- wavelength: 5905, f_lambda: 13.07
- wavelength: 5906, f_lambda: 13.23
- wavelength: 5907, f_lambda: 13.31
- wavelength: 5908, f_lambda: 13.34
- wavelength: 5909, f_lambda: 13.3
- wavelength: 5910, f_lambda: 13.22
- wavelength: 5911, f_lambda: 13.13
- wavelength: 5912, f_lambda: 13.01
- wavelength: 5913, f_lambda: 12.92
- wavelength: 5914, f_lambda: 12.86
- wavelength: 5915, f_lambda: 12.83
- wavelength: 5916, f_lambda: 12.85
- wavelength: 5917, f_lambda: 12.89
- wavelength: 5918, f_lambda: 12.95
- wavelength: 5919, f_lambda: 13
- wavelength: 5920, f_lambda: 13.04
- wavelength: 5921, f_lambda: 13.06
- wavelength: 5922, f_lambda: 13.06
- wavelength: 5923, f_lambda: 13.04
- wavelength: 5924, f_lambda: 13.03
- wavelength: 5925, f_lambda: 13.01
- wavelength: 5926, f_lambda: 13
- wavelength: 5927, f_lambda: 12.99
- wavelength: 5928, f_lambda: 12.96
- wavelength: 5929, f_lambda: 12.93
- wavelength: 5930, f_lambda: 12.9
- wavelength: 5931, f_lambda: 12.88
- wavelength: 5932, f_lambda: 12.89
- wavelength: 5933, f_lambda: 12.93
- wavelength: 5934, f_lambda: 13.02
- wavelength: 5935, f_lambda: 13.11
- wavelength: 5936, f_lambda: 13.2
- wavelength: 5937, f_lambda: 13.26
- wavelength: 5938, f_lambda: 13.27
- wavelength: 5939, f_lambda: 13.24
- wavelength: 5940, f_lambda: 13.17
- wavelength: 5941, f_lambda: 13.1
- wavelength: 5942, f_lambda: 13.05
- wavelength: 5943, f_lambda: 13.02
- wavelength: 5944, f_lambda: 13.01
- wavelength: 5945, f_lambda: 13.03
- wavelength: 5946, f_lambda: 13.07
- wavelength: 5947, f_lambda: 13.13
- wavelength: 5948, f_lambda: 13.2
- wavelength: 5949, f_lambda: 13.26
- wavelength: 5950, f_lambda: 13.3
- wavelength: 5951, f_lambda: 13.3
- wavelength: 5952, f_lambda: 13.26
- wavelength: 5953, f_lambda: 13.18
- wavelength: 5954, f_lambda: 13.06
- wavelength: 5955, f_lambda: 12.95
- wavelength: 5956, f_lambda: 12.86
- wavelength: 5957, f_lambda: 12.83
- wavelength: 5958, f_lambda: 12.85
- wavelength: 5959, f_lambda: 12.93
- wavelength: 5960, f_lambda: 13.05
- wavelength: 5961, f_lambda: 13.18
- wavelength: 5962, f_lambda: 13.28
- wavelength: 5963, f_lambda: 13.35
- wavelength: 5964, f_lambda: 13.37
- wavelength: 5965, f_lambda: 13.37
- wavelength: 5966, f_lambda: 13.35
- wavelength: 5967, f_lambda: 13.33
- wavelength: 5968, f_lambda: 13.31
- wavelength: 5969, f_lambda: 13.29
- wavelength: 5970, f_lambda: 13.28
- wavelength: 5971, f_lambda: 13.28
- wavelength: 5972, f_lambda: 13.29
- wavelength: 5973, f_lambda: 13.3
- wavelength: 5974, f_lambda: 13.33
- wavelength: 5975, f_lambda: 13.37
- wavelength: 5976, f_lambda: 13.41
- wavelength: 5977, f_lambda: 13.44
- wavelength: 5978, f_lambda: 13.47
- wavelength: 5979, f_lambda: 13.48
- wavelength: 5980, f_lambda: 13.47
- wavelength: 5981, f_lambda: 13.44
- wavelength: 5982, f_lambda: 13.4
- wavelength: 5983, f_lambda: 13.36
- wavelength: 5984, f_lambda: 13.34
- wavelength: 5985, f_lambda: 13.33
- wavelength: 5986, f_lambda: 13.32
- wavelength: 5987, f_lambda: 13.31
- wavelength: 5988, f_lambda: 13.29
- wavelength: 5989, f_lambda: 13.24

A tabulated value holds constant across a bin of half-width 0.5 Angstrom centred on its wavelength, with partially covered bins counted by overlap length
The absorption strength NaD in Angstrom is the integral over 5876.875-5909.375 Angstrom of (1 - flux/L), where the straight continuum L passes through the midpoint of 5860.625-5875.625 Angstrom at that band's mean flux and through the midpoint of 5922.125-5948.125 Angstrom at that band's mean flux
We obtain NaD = 2.8 Angstrom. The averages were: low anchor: 13.3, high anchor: 13.1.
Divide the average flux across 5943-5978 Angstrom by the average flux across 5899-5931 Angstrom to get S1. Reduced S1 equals 1.02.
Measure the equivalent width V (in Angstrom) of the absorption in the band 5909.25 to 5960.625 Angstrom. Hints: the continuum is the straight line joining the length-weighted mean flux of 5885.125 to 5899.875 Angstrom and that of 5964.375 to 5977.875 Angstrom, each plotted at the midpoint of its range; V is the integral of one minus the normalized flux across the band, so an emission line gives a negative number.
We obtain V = -2.5 Angstrom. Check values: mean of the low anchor 11.4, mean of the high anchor 13.3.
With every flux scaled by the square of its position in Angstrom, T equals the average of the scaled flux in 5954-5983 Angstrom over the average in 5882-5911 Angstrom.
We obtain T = 1.13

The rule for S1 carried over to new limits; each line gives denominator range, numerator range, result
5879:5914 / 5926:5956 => 1.08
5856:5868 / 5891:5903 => 0.88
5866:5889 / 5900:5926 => 1.02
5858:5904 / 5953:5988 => 1.07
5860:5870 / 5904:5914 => 0.99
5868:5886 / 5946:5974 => 1.03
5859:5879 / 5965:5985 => 1.01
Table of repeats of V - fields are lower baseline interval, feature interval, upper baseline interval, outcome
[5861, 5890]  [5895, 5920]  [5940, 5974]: 0.6 Angstrom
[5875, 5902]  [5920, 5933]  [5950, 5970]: -0.4 Angstrom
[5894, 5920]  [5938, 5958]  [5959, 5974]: -0.1 Angstrom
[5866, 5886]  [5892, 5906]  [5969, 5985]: 1.2 Angstrom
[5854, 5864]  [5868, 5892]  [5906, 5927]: 1.1 Angstrom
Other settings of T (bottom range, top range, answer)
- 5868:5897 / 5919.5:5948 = 1.09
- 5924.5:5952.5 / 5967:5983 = 1.03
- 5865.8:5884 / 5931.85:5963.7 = 1.04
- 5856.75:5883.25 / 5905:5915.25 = 1.02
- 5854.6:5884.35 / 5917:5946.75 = 1.02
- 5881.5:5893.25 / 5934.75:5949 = 1.14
